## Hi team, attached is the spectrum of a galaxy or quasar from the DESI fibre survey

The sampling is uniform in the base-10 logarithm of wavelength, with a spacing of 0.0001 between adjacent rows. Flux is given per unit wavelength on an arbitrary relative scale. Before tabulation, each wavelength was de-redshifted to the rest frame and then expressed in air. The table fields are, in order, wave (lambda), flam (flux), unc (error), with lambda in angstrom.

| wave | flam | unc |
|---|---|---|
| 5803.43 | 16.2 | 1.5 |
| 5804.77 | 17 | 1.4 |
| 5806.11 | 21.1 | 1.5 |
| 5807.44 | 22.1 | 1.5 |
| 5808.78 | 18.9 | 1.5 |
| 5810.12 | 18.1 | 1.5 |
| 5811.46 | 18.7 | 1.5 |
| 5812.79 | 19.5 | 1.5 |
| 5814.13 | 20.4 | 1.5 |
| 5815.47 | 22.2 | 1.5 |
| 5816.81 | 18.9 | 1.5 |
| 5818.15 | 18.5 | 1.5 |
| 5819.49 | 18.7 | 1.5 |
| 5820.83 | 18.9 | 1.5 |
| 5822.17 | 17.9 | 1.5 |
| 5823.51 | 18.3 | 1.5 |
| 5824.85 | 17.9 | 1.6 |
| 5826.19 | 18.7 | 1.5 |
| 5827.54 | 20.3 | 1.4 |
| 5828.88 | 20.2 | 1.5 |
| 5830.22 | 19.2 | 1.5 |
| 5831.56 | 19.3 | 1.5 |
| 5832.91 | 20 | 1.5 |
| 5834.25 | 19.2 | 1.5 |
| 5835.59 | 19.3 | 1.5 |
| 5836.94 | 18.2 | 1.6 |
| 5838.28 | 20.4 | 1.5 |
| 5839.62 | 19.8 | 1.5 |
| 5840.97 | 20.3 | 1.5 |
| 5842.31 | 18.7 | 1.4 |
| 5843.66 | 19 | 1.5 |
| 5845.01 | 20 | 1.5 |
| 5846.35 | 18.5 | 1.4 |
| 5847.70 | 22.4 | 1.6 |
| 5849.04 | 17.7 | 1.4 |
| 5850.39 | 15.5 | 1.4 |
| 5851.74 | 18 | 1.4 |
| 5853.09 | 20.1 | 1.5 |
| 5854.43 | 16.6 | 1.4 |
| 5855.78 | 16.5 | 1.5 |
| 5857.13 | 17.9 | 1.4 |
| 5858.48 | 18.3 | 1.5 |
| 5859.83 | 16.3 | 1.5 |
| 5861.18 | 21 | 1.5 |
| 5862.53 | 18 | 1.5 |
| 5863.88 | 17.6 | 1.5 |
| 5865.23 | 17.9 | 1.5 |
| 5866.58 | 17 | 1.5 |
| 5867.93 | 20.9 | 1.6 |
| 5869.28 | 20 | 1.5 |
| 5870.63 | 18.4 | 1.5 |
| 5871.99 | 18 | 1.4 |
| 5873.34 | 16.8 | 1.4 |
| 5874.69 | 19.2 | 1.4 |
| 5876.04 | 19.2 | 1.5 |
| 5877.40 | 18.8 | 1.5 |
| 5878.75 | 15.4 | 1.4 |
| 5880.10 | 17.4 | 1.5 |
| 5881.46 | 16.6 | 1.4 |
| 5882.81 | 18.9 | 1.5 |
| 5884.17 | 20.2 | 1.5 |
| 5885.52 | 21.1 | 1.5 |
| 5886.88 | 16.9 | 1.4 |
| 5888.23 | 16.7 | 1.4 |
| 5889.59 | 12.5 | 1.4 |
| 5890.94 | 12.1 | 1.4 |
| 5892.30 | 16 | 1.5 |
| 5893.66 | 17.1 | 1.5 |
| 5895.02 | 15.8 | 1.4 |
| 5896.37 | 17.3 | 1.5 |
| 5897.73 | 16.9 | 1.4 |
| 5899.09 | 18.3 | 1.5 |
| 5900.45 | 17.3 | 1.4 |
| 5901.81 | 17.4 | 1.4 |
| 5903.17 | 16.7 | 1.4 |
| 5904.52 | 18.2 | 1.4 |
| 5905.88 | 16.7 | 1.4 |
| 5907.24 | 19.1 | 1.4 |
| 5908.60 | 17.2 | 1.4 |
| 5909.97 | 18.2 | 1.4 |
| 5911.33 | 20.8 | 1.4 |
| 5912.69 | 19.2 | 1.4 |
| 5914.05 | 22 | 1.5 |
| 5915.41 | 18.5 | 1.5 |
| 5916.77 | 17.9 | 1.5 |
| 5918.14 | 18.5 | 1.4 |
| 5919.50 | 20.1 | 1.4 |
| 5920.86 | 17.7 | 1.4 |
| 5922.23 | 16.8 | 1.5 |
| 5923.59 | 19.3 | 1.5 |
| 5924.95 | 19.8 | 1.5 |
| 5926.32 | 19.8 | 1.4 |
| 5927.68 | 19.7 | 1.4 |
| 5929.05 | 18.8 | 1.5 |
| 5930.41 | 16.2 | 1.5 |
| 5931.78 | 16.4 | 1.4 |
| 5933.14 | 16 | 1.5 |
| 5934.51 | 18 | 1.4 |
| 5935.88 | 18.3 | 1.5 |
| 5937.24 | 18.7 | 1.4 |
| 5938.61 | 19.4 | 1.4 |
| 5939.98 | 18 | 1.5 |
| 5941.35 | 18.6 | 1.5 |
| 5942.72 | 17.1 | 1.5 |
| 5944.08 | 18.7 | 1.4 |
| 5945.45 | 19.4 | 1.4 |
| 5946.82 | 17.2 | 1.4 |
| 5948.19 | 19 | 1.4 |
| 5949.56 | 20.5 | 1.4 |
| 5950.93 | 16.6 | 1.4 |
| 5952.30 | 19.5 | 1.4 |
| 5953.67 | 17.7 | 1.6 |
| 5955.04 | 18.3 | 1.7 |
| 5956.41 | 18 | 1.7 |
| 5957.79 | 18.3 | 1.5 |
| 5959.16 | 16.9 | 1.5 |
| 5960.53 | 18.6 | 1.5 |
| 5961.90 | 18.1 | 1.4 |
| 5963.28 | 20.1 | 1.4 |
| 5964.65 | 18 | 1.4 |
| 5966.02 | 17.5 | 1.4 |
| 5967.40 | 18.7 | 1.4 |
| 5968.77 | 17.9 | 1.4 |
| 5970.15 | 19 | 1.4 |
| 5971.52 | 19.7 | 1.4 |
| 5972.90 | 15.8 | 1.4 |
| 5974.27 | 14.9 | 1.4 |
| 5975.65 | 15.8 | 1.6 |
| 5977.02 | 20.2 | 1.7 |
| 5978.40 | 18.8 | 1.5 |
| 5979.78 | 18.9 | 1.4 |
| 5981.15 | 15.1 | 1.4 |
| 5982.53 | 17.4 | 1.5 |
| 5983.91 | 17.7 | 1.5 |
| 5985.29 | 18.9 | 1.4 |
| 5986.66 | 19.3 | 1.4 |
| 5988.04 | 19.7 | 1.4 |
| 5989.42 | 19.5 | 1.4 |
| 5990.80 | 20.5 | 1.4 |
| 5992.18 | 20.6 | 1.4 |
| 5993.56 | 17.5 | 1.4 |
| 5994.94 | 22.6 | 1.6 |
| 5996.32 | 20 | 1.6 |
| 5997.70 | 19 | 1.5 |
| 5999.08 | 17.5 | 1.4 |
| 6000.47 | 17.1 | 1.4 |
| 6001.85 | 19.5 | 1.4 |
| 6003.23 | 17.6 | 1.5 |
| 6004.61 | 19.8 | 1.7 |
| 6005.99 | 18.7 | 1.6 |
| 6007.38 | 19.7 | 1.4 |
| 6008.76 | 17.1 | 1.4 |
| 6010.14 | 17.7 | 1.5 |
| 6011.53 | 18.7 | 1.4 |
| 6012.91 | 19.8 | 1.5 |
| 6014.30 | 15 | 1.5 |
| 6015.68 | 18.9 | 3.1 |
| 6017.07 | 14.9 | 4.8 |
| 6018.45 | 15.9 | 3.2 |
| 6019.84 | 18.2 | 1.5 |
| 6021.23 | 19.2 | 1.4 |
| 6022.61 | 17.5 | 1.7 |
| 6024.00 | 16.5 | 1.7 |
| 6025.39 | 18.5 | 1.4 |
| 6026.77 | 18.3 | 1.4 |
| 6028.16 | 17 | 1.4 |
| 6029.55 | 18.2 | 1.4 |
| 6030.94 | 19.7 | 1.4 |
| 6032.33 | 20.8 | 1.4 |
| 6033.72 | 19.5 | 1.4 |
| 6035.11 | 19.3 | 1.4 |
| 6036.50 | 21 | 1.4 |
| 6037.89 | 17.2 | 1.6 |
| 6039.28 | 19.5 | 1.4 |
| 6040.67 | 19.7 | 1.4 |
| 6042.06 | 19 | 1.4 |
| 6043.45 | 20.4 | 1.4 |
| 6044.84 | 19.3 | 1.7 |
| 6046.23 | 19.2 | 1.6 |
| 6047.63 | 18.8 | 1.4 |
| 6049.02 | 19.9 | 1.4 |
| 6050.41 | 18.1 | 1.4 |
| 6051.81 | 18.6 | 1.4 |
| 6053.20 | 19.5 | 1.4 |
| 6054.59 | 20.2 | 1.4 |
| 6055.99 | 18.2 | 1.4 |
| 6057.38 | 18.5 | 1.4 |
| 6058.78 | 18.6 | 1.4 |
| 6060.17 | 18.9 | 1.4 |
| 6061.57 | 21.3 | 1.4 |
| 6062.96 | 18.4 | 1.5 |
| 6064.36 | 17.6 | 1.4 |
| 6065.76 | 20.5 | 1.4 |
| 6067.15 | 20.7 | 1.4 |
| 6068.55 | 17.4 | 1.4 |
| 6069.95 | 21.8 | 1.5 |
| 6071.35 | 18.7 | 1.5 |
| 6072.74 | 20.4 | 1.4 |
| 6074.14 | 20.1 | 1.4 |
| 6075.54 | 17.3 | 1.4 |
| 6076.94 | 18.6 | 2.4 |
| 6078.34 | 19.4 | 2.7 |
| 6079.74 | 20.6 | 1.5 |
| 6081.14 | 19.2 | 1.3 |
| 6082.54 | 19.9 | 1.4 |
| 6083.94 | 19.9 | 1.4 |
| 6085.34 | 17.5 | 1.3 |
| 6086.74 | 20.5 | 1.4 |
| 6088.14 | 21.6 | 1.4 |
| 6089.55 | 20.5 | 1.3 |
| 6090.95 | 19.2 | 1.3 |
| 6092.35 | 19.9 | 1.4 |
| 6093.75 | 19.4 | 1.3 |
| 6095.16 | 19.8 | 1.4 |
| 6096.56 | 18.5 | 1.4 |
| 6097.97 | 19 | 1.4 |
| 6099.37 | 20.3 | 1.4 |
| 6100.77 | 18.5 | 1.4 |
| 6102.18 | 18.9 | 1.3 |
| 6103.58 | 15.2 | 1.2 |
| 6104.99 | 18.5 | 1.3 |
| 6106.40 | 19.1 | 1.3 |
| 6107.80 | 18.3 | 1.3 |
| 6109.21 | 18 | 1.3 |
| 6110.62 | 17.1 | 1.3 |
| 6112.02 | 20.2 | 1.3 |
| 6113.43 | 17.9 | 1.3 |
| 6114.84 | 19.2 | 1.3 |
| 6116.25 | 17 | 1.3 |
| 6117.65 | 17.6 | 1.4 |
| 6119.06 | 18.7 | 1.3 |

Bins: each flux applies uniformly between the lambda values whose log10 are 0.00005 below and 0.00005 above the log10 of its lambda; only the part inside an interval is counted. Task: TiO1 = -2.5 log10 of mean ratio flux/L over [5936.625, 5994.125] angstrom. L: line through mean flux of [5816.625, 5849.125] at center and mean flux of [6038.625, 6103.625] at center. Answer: 0.06 mag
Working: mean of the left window 19.2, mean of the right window 19.3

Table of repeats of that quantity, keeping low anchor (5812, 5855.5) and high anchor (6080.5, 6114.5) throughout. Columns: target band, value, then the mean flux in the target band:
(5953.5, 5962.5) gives 0.06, 18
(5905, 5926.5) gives 0.02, 18.8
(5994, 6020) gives 0.04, 18.3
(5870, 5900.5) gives 0.11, 17.2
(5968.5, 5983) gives 0.09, 17.6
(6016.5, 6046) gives 0.03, 18.6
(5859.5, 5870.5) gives 0.03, 18.7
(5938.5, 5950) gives 0.03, 18.6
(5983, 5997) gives -0.03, 19.6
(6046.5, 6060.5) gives 0.01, 18.9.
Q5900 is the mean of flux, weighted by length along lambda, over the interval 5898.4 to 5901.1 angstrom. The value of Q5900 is 17.8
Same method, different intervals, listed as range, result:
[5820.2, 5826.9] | 18.3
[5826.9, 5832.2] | 19.8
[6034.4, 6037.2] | 20.1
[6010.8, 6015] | 17.8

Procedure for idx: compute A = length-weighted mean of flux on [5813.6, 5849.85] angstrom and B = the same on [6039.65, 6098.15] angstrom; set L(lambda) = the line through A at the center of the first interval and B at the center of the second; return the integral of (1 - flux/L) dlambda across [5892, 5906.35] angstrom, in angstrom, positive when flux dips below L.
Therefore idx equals 1.68 angstrom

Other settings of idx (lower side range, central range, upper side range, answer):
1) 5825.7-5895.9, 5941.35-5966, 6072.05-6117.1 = 0.3 angstrom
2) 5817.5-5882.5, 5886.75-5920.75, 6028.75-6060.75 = 2.3 angstrom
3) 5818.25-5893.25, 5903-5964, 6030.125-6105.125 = 0.9 angstrom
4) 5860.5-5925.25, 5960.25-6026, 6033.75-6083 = 1.8 angstrom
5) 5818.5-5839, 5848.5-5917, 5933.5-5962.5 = 3.4 angstrom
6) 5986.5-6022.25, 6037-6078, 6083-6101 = 0.0 angstrom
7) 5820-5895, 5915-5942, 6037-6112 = 0.4 angstrom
